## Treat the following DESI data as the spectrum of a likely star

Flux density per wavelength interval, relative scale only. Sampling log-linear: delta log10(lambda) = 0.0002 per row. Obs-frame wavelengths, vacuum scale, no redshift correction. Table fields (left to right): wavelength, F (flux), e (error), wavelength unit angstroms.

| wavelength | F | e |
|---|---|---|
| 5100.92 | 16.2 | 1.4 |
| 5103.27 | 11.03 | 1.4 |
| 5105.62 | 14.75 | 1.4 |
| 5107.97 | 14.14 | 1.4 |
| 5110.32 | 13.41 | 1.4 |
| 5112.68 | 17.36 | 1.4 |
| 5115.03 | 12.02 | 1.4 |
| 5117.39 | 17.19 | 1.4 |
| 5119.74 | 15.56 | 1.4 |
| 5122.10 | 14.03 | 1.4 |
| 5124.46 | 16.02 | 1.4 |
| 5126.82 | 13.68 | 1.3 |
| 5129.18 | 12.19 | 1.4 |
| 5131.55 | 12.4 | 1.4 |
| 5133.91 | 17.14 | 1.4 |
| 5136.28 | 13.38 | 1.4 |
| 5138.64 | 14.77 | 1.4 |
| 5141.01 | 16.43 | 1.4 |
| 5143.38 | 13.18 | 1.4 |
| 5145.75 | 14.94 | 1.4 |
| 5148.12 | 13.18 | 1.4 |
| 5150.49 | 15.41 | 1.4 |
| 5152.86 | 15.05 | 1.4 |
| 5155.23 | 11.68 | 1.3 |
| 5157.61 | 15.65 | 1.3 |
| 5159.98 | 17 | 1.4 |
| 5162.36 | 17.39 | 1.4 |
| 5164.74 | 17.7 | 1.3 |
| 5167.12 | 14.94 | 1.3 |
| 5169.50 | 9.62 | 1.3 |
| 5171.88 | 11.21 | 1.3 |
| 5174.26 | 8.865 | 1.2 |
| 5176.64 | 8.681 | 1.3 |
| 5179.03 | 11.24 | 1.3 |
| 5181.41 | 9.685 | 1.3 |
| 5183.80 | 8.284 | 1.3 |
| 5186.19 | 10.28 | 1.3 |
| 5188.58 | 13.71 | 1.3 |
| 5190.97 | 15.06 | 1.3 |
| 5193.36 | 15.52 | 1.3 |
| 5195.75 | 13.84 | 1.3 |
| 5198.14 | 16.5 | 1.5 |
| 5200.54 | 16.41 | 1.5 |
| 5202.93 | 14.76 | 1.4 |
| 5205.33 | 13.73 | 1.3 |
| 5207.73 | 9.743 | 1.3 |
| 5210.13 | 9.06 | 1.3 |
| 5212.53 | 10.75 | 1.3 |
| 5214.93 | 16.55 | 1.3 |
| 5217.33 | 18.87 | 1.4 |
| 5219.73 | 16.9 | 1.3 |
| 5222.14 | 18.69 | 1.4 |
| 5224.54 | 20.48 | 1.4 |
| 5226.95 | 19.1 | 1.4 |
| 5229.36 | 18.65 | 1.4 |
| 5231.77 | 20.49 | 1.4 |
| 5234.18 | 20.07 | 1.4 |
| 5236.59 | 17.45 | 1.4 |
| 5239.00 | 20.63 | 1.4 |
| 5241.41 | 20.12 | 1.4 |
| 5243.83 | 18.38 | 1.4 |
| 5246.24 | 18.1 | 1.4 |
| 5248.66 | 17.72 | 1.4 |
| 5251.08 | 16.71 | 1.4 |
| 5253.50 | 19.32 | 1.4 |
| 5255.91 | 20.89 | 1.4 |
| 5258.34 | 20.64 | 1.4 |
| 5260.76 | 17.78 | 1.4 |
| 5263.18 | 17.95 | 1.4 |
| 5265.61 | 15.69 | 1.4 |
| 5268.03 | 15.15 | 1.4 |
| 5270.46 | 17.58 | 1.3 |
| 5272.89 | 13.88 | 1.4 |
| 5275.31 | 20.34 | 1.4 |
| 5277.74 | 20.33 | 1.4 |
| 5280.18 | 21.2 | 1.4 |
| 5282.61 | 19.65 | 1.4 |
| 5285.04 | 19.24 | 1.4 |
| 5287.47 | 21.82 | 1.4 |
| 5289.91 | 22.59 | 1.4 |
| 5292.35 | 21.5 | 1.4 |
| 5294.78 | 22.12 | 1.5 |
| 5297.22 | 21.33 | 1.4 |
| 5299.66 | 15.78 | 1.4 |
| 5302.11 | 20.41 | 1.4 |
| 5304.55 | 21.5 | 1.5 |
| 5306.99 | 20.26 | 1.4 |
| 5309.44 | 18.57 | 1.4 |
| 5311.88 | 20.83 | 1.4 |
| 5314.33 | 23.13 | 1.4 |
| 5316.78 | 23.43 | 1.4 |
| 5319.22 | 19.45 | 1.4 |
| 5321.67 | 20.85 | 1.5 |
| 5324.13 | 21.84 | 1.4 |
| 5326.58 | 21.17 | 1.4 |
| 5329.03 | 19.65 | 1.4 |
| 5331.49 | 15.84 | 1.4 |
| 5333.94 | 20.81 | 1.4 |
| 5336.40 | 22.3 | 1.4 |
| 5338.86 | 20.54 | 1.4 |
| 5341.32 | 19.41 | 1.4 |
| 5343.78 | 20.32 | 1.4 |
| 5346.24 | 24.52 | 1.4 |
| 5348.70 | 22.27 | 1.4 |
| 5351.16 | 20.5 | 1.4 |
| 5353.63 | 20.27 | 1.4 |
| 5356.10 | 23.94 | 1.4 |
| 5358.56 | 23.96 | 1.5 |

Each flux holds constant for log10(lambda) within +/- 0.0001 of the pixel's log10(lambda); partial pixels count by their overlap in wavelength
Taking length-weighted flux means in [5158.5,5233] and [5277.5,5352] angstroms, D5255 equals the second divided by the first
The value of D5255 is 1.4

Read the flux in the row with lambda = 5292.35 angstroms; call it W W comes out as 21.5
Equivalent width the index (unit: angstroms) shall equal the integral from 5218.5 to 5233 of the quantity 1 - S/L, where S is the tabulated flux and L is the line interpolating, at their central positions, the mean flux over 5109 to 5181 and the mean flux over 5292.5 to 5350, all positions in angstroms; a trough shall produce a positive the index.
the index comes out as -1.67 angstroms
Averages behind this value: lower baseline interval 14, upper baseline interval 20.7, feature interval 19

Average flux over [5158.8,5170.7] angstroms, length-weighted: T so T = 15.3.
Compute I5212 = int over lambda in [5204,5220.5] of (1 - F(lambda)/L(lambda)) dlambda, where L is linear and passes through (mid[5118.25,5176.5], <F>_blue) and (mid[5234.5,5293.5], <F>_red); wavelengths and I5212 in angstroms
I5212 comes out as 3.2 angstroms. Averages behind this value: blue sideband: 14.1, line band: 13.6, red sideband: 19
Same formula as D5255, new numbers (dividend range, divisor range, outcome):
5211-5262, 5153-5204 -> 1.39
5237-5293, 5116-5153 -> 1.30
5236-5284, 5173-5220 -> 1.44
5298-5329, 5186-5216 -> 1.51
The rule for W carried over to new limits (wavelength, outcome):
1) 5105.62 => 14.75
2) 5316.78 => 23.43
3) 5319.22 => 19.45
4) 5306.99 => 20.26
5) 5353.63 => 20.27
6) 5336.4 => 22.3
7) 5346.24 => 24.52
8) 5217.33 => 18.87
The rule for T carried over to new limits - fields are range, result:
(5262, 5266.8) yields 16.8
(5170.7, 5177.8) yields 9.59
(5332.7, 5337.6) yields 21.5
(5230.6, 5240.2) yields 19.7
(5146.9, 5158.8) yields 14.2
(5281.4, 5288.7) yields 20.2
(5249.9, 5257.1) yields 19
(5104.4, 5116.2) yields 14.3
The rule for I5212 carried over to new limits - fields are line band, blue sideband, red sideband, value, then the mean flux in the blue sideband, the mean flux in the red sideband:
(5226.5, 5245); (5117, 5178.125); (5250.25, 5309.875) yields -1.91 angstroms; 14.1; 19.3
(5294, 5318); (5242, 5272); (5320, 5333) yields -1.73 angstroms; 18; 19.9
